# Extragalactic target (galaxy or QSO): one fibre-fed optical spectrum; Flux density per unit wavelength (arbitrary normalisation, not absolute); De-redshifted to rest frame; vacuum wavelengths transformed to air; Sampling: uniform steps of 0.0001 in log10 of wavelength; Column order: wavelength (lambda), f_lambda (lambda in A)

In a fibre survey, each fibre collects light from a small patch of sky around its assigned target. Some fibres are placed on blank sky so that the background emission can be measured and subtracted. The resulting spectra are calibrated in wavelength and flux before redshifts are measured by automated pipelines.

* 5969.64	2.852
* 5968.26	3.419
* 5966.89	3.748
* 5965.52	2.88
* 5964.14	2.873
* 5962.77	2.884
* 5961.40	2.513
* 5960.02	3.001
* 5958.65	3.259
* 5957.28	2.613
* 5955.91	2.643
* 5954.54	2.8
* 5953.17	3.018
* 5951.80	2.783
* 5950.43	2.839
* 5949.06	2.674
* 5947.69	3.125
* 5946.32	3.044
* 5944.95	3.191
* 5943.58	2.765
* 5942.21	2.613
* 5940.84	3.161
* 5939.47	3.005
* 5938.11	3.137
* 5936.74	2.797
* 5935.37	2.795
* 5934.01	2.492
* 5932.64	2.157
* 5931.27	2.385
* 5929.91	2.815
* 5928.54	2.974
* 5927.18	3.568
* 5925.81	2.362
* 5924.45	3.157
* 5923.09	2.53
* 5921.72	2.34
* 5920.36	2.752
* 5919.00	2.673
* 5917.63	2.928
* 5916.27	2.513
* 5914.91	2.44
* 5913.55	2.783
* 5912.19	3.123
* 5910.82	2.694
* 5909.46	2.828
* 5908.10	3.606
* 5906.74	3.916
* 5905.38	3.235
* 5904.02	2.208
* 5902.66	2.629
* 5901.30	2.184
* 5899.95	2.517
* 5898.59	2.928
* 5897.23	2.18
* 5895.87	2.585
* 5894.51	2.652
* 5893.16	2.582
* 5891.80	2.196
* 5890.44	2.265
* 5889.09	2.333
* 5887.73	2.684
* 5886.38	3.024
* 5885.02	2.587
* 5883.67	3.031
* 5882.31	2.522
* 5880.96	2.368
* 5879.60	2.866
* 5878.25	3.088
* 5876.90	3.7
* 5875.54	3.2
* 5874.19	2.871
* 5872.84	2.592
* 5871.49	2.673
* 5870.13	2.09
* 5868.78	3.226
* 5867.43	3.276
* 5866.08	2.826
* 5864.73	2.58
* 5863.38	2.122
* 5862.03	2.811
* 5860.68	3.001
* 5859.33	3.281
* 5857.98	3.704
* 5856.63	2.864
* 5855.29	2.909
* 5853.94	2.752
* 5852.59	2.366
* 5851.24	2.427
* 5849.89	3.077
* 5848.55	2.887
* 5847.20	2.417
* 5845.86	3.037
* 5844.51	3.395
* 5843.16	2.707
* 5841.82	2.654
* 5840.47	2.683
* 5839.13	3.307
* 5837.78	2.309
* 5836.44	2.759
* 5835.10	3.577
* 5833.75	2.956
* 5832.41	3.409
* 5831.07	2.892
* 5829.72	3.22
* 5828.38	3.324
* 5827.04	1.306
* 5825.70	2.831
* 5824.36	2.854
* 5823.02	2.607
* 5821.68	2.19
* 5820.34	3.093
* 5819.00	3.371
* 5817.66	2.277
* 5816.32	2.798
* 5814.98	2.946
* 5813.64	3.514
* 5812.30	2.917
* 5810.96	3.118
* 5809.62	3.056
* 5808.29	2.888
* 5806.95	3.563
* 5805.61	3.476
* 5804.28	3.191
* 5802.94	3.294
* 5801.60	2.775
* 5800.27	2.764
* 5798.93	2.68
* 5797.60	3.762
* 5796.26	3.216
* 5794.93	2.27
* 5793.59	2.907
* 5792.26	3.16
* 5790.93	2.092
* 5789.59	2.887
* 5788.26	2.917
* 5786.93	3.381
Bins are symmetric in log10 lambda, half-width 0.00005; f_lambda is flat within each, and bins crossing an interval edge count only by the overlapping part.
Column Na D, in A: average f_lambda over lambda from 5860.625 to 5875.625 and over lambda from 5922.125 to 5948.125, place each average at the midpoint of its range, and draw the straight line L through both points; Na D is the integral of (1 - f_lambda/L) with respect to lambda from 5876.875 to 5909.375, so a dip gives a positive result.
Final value 0.6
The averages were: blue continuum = 2.75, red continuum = 2.84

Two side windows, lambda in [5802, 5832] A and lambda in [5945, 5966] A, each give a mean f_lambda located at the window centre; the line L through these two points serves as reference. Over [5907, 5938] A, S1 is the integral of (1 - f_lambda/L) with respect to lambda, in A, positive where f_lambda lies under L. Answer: 1.2 A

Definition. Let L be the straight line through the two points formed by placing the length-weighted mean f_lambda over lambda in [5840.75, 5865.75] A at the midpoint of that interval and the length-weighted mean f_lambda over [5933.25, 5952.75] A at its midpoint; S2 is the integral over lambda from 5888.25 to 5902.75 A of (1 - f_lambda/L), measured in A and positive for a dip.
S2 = 2.04 A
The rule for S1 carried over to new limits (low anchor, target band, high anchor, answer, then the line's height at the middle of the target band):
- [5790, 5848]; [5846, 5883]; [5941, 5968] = 1.1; 2.92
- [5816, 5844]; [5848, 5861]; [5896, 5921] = -0.5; 2.81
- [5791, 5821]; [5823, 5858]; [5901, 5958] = 1.4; 2.97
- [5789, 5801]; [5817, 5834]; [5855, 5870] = 0.6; 2.89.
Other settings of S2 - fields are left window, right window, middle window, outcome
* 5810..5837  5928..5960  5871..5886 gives 0.0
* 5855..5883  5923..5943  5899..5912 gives -0.2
